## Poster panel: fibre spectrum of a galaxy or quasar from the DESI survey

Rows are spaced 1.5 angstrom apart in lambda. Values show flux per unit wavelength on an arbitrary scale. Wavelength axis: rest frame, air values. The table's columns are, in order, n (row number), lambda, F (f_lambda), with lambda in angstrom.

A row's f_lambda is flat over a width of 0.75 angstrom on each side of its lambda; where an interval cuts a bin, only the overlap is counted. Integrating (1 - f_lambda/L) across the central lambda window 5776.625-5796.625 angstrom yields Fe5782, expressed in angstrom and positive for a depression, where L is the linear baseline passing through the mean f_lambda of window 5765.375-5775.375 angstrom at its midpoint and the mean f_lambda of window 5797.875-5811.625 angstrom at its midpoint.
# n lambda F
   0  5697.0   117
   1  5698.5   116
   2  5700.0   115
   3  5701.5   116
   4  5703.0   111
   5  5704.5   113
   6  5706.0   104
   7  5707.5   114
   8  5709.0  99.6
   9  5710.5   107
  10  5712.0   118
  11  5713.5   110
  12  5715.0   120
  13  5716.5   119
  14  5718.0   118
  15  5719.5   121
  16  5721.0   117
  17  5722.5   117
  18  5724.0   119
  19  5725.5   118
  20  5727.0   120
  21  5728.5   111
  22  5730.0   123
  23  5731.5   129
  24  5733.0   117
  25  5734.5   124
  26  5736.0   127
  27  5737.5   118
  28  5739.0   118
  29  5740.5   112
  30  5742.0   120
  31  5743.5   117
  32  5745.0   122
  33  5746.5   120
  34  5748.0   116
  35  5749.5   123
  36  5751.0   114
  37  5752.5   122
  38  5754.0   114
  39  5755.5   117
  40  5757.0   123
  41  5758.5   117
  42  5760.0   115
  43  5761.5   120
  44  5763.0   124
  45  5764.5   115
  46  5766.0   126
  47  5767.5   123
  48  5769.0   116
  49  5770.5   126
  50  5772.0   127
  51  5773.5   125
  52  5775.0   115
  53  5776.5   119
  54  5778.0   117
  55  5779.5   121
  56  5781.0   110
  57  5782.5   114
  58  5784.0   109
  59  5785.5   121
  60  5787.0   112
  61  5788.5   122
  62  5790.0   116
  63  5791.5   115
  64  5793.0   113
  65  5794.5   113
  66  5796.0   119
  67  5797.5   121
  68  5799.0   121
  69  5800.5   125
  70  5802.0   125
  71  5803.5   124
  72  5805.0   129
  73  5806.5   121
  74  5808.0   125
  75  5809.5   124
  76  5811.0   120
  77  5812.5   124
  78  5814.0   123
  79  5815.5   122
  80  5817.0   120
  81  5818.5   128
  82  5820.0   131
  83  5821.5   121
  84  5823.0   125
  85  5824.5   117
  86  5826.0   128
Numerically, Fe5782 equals 1.2 angstrom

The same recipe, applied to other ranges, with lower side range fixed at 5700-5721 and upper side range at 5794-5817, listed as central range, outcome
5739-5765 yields -0.2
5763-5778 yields -0.3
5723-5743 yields -0.7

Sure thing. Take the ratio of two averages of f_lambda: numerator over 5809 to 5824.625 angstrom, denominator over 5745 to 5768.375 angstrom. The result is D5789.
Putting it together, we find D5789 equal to 1.03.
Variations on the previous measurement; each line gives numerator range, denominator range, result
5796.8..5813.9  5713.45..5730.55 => 1.05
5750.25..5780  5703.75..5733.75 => 1.04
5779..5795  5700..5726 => 1.01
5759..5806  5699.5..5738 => 1.03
